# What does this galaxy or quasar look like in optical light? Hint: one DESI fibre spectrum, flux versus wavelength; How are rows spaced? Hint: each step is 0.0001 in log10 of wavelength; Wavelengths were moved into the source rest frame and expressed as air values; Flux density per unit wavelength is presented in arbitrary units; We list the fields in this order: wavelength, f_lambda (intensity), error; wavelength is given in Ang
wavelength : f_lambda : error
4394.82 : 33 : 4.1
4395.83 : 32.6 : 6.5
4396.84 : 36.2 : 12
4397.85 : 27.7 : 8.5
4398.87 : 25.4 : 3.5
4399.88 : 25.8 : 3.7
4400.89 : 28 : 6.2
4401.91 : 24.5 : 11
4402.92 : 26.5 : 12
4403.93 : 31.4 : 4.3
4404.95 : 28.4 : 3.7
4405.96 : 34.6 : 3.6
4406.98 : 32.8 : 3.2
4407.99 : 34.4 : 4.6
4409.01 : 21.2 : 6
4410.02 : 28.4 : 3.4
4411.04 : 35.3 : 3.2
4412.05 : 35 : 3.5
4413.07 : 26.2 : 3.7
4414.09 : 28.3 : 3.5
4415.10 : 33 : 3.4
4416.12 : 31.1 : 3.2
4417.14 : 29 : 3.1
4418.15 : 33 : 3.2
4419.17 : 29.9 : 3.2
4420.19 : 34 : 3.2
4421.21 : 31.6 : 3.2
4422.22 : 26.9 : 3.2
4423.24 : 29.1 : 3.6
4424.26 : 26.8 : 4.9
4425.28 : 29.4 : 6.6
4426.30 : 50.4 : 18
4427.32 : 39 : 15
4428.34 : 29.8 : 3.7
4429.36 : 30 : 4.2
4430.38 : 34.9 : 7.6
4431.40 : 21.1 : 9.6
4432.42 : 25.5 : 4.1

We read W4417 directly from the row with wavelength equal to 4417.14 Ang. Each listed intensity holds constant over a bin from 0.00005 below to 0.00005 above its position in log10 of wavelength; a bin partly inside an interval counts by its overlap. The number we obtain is 29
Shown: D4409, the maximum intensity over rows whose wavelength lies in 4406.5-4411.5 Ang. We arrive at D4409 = 35.3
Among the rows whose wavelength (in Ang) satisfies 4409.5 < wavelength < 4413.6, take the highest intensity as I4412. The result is 35.3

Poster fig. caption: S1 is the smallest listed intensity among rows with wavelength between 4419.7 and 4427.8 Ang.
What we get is 26.8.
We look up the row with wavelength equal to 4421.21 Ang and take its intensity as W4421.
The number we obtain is 31.6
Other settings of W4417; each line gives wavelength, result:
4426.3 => 50.4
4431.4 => 21.1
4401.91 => 24.5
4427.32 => 39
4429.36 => 30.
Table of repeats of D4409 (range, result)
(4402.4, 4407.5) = 34.6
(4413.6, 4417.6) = 33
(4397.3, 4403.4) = 28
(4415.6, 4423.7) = 34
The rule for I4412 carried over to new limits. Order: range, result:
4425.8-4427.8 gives 50.4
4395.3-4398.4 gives 36.2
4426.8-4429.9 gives 39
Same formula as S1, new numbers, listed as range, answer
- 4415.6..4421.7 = 29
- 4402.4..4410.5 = 21.2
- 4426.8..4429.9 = 29.8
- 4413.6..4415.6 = 28.3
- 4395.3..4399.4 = 25.4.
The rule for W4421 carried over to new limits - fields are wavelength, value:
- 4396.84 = 36.2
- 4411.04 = 35.3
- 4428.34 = 29.8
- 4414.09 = 28.3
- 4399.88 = 25.8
